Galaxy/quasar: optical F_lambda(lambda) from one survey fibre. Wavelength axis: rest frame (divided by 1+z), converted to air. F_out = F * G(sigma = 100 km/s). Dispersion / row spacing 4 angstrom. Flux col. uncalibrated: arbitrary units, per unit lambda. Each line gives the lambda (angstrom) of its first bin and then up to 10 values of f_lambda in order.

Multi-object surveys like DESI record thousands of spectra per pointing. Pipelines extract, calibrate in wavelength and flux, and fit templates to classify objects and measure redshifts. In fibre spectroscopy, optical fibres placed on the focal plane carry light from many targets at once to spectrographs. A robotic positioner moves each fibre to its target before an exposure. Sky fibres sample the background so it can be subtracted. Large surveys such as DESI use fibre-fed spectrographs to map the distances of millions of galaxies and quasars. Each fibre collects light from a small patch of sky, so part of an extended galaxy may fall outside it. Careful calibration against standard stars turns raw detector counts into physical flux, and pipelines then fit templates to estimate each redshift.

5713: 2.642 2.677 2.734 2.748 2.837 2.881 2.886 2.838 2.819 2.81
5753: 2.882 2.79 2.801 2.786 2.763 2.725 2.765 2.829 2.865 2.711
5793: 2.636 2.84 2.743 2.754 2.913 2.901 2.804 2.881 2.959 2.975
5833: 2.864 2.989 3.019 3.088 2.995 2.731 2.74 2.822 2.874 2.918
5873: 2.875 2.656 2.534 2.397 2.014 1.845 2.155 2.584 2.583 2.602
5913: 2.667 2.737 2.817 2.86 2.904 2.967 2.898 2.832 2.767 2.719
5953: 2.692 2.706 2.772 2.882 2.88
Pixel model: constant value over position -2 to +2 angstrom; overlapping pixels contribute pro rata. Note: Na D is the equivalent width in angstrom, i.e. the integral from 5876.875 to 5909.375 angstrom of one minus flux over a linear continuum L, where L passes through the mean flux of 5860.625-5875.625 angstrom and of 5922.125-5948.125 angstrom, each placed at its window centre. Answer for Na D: 5.9 angstrom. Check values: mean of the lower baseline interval 2.87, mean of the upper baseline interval 2.86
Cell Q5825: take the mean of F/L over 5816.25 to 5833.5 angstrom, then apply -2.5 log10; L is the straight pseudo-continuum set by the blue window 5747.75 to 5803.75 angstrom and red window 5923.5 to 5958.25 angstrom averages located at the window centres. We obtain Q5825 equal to -0.04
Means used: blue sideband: 2.78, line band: 2.91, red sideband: 2.82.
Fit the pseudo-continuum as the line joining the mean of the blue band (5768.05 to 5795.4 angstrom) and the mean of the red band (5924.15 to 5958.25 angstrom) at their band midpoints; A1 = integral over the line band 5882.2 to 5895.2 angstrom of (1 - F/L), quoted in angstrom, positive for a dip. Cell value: 3.18 angstrom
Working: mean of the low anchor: 2.76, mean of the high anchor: 2.82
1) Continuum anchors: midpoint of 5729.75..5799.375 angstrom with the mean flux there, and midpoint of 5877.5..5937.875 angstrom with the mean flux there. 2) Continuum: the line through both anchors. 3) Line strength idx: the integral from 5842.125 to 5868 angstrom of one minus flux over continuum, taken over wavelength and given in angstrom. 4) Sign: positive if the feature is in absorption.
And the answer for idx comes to -2.2 angstrom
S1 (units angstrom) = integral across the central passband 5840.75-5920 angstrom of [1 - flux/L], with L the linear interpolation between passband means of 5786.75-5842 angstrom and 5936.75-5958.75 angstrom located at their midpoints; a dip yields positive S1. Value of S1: 4.9 angstrom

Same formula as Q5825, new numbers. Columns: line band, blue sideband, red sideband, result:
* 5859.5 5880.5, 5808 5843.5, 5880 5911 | -0.10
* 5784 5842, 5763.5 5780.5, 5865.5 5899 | -0.08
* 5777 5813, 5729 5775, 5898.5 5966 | 0.00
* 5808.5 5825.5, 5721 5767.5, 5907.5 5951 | -0.03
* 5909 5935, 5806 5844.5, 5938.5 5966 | 0.00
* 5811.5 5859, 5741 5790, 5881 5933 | -0.10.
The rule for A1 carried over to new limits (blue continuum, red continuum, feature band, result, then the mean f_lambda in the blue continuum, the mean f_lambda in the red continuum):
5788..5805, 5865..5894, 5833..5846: -1.89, 2.74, 2.51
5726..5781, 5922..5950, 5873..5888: 1.58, 2.81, 2.85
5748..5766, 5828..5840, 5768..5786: 0.40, 2.82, 2.95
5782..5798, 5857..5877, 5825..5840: -0.78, 2.76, 2.84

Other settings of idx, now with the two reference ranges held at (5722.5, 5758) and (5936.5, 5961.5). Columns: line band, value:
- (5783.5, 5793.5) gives 0.2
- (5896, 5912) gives 1.5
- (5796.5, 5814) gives -0.1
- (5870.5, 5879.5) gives 0.1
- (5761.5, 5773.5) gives 0.2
